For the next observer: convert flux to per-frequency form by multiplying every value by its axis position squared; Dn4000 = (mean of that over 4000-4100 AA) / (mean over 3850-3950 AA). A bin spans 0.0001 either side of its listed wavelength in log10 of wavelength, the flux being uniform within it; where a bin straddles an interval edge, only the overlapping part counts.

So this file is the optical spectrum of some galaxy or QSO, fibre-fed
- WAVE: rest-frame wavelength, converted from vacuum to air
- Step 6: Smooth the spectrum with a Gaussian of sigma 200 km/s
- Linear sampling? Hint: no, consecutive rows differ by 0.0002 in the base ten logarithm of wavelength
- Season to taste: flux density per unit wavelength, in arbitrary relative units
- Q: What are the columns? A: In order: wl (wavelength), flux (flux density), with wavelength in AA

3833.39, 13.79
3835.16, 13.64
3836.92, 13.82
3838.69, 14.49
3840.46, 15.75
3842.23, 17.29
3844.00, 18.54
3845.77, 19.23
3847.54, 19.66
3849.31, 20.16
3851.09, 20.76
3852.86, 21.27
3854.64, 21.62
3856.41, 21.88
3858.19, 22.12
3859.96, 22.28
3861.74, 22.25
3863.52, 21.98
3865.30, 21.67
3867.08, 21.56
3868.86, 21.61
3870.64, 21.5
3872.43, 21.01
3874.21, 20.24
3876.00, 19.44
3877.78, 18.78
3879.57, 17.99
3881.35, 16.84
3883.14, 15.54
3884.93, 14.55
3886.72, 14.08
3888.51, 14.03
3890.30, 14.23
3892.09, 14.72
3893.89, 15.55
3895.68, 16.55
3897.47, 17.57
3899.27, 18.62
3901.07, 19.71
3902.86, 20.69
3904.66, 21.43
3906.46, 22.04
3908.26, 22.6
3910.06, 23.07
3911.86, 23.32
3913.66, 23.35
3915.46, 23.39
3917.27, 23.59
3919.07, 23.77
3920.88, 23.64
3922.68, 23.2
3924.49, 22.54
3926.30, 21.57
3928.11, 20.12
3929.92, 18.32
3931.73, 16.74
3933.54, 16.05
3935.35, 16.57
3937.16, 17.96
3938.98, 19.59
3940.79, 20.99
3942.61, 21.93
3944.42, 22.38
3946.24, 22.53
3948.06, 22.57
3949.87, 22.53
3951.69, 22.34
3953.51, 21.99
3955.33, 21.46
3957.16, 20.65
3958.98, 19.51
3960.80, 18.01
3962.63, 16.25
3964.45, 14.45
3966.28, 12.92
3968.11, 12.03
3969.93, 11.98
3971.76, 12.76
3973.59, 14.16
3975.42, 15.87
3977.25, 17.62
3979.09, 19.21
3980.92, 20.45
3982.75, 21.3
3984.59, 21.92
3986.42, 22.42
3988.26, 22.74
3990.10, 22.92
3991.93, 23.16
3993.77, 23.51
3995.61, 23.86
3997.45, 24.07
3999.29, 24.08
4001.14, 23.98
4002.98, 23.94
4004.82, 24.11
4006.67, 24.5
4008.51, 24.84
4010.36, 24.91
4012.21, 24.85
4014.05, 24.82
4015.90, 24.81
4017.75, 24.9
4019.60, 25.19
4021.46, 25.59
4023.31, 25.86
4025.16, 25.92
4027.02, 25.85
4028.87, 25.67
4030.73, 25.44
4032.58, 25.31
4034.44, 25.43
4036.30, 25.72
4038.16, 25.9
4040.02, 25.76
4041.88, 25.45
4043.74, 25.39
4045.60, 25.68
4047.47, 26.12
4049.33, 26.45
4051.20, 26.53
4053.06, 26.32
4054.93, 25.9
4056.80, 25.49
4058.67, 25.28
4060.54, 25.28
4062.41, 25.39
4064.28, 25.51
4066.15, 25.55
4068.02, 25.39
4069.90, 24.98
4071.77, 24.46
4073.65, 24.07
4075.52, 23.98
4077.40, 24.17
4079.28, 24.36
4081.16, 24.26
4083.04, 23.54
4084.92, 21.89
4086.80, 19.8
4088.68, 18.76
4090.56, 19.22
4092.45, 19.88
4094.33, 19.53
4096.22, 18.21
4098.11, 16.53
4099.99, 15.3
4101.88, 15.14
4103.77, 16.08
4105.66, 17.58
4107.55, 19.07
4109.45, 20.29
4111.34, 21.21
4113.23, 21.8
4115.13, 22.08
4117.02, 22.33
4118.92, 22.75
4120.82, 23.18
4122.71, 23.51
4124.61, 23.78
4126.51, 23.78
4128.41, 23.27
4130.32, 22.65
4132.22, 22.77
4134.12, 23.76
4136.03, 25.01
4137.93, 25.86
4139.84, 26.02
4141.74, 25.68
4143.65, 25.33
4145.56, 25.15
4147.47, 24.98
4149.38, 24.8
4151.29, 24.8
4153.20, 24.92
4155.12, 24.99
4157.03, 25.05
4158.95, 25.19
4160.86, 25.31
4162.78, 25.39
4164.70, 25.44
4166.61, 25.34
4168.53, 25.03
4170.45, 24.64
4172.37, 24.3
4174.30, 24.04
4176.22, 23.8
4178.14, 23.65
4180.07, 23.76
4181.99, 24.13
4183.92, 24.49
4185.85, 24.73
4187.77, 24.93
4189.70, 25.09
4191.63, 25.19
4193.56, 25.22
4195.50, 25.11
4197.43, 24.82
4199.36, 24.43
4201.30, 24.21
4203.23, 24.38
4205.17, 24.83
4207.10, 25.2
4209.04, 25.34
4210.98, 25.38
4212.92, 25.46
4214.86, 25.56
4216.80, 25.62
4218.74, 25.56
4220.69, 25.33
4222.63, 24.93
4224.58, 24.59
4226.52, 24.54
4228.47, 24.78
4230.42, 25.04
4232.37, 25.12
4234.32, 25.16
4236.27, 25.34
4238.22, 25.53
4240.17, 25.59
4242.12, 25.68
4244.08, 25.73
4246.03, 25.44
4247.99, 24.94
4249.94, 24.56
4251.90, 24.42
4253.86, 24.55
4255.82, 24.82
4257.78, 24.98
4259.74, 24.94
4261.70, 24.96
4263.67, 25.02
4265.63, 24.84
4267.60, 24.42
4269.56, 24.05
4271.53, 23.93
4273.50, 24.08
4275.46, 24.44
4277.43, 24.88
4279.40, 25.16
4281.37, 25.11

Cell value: 1.30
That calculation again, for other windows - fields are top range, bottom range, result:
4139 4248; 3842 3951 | 1.44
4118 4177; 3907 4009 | 1.31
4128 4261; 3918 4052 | 1.25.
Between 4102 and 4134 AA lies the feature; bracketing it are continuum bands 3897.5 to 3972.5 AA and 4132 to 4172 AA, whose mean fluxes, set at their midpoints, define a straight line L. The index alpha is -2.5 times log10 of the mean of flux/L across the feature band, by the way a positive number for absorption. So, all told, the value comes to 0.13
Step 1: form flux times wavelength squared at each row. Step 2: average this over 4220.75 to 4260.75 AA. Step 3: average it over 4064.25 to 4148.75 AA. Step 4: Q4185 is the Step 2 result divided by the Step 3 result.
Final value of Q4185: 1.2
